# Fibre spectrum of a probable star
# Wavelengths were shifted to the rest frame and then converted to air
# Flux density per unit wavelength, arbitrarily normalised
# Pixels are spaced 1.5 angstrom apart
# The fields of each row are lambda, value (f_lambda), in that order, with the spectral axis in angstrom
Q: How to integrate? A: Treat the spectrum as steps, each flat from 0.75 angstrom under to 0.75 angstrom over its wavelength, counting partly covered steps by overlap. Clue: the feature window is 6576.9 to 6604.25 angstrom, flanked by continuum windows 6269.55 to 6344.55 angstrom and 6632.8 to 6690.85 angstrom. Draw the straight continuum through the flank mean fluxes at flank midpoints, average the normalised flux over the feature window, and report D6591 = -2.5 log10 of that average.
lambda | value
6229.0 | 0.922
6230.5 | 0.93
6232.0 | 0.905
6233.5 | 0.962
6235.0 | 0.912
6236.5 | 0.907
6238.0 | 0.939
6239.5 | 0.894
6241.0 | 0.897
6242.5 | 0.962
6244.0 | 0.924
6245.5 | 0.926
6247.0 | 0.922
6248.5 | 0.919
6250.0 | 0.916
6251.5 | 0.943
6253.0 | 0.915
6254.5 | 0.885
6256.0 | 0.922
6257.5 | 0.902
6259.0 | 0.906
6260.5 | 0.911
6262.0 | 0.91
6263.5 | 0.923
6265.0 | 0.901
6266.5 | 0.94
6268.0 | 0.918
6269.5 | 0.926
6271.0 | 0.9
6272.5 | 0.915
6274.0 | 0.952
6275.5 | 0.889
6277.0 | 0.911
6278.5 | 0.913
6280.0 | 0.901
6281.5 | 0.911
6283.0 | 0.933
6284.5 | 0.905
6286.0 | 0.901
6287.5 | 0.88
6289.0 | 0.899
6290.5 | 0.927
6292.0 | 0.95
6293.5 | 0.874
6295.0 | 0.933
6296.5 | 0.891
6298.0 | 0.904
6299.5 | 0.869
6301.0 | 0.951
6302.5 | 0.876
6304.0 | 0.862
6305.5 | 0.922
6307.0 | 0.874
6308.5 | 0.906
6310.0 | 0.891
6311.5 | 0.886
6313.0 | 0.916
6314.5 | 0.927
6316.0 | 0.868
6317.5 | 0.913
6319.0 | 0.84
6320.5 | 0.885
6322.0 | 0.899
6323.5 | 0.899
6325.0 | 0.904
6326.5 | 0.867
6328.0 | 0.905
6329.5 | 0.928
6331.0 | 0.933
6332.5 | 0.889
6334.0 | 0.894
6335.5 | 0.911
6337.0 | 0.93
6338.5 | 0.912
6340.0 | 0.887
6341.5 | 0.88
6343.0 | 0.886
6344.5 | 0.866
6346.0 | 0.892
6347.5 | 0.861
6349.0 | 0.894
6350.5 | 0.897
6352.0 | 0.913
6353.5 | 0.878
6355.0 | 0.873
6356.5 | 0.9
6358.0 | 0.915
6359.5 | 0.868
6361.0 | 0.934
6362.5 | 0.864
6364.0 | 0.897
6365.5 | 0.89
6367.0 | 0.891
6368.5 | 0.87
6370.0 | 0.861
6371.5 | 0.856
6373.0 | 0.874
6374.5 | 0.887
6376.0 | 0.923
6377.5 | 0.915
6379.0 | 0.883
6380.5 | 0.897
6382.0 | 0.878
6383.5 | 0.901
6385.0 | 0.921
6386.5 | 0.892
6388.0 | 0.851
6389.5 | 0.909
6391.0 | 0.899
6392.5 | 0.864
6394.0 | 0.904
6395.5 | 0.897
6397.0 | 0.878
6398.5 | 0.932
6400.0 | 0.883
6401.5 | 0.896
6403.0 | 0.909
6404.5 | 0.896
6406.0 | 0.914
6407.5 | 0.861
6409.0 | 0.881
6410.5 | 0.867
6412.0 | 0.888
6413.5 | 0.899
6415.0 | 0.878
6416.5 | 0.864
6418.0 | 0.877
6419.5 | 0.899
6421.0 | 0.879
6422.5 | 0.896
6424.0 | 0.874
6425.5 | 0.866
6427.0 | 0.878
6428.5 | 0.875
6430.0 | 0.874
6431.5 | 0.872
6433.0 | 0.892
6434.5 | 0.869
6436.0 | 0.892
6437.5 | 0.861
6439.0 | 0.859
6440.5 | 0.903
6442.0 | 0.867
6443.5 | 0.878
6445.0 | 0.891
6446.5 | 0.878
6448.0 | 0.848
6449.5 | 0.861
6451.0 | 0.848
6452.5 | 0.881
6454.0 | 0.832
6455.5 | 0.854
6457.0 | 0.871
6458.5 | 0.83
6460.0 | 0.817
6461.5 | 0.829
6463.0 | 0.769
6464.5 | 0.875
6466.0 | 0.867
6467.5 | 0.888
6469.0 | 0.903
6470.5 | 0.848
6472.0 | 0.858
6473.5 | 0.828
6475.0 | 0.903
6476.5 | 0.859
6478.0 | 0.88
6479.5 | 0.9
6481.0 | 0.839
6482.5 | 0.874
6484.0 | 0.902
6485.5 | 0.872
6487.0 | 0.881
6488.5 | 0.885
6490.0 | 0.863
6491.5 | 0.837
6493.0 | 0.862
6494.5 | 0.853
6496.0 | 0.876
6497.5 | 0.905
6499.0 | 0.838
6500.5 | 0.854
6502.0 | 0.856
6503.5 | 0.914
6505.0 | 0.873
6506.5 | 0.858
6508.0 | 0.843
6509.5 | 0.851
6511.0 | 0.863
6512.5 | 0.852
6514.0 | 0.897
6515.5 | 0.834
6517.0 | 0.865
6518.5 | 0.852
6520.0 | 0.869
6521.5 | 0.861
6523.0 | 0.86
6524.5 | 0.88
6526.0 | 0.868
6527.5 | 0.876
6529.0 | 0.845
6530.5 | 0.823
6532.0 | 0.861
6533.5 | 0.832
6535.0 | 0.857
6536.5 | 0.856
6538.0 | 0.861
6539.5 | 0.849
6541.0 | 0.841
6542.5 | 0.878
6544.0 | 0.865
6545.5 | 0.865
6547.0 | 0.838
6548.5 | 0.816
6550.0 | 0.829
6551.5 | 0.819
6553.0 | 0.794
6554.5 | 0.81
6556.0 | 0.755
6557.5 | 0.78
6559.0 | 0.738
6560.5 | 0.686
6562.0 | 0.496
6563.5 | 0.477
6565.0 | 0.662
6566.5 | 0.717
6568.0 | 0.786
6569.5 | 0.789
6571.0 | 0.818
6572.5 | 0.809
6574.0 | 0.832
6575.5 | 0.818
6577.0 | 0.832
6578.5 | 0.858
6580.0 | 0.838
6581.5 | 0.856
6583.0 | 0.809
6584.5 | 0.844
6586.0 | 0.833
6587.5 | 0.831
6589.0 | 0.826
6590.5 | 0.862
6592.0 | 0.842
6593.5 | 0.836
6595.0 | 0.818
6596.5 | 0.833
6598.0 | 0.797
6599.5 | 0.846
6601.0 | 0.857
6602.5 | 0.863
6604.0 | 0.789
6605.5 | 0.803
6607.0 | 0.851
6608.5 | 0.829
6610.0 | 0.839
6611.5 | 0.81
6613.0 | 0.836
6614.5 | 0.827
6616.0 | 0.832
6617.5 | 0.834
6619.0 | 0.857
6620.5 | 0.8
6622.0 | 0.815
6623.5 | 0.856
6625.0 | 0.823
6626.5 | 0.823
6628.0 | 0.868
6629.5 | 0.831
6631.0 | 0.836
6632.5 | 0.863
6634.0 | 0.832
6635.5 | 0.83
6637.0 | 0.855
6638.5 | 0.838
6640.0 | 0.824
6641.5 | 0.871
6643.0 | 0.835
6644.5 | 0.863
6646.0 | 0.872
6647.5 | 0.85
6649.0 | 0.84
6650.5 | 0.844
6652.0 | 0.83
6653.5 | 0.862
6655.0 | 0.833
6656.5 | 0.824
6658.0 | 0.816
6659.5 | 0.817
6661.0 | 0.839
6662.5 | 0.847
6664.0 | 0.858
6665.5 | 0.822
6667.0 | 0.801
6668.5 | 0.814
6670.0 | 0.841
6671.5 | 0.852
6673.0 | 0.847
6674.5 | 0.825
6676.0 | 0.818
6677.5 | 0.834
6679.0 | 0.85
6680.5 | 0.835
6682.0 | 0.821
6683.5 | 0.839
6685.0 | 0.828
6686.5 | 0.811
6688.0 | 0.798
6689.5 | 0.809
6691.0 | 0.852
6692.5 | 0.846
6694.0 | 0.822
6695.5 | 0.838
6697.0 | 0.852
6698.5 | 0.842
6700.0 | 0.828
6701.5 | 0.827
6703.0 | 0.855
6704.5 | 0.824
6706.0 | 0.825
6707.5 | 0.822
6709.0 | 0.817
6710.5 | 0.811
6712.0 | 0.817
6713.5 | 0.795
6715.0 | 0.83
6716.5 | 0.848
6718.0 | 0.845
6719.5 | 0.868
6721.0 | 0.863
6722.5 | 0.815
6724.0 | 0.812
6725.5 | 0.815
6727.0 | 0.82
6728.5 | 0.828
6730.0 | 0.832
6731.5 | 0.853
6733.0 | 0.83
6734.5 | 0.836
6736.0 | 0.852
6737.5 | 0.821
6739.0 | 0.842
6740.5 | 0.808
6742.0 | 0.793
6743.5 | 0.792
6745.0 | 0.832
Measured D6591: 0.016 mag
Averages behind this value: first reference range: 0.902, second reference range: 0.835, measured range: 0.836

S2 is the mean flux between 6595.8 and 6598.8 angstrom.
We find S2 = 0.815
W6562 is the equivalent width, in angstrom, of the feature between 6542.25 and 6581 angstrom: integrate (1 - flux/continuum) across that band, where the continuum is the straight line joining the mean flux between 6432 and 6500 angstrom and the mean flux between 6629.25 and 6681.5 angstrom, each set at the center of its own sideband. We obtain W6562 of 3.4 angstrom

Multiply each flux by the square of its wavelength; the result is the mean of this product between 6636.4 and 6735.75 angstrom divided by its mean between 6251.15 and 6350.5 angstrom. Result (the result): 1.0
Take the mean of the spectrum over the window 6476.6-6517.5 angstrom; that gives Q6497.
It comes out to 0.868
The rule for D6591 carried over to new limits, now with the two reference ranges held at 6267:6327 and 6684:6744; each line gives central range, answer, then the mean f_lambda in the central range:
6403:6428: -0.002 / 0.883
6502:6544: 0.003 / 0.86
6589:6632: 0.018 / 0.833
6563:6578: 0.126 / 0.76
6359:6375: 0.011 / 0.881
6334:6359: 0.001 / 0.893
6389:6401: -0.013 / 0.895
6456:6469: 0.033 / 0.847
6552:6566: 0.232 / 0.692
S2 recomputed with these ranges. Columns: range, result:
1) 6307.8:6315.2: 0.905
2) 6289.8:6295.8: 0.921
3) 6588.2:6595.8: 0.837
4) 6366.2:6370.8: 0.874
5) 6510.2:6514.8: 0.87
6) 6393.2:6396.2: 0.9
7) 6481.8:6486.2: 0.883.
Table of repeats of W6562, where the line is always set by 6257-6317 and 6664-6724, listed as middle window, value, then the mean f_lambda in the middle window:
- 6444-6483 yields 0.7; 0.859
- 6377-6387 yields -0.1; 0.898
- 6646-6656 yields -0.1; 0.845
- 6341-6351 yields 0.2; 0.882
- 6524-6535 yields 0.1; 0.855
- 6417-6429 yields 0.0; 0.88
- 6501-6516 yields 0.0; 0.864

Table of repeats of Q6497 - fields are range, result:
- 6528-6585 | 0.799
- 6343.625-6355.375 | 0.885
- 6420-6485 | 0.867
